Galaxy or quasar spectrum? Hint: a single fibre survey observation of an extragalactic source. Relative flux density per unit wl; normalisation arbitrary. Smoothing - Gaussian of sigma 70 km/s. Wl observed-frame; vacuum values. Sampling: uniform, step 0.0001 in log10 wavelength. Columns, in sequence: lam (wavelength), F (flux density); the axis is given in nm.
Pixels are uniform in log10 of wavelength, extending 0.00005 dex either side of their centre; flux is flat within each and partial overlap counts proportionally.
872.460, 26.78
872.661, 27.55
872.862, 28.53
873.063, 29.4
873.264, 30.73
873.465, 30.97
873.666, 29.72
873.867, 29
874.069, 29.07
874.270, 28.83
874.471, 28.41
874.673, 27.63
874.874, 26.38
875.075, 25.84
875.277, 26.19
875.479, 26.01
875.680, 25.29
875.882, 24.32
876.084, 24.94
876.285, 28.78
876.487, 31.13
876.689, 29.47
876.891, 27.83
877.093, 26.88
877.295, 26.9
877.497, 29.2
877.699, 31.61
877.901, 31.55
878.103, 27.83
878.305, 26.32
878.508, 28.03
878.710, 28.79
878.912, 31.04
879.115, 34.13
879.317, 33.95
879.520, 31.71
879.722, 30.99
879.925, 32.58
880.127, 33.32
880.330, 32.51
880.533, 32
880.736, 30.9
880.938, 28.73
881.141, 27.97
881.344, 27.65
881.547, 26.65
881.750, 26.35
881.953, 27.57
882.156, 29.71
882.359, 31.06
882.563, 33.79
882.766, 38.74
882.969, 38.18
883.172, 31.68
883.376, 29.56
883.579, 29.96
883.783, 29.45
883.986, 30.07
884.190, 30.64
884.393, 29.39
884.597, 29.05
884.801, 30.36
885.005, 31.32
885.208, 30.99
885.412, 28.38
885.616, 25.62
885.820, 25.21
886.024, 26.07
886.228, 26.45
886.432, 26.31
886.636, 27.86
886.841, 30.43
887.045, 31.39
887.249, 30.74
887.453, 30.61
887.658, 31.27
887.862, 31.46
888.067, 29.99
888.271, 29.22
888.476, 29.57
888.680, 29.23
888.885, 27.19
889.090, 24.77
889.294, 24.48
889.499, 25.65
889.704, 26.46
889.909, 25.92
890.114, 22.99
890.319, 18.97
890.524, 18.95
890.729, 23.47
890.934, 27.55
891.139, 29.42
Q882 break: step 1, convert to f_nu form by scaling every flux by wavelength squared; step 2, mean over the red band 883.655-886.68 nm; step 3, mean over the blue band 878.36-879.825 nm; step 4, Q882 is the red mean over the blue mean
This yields 0.9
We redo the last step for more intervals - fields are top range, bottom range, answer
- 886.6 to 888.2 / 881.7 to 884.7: 0.99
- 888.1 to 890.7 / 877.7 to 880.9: 0.84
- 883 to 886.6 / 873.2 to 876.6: 1.07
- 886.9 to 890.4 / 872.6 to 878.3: 1.01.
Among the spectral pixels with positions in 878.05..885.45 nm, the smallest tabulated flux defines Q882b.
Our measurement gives 26.32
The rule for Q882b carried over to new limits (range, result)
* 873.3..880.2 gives 24.32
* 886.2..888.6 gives 26.31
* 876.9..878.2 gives 26.88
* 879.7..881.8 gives 26.35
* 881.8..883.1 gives 27.57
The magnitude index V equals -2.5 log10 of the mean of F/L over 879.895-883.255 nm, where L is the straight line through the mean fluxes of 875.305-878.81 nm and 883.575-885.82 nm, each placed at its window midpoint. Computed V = -0.09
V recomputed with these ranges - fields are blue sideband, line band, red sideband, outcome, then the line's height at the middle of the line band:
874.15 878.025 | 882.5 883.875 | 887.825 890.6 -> -0.23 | 26.8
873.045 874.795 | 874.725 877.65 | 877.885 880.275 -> 0.11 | 30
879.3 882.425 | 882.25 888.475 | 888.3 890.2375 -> -0.08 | 28.1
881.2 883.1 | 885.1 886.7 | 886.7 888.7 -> 0.13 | 30.6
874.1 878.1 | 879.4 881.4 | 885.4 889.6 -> -0.11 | 27.9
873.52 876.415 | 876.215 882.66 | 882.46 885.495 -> -0.02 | 29.3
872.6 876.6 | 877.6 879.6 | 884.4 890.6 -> -0.10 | 27.8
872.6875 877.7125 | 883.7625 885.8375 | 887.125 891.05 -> -0.08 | 27.2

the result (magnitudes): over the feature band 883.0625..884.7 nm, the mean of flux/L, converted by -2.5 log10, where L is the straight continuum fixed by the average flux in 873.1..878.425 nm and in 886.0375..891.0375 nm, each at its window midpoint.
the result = -0.10 mag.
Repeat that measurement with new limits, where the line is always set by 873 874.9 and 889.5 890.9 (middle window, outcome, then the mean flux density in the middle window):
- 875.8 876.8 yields 0.02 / 27.8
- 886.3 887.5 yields -0.20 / 29.4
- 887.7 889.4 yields -0.19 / 28.3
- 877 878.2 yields -0.05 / 29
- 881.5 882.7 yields -0.13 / 29.6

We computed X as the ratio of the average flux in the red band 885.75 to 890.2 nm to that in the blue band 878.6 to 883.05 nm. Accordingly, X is 0.89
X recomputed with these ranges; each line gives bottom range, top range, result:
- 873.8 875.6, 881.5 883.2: 1.16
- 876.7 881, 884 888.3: 0.96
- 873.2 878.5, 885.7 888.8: 1.03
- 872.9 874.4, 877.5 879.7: 1.03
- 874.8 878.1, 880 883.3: 1.12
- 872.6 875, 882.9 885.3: 1.07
